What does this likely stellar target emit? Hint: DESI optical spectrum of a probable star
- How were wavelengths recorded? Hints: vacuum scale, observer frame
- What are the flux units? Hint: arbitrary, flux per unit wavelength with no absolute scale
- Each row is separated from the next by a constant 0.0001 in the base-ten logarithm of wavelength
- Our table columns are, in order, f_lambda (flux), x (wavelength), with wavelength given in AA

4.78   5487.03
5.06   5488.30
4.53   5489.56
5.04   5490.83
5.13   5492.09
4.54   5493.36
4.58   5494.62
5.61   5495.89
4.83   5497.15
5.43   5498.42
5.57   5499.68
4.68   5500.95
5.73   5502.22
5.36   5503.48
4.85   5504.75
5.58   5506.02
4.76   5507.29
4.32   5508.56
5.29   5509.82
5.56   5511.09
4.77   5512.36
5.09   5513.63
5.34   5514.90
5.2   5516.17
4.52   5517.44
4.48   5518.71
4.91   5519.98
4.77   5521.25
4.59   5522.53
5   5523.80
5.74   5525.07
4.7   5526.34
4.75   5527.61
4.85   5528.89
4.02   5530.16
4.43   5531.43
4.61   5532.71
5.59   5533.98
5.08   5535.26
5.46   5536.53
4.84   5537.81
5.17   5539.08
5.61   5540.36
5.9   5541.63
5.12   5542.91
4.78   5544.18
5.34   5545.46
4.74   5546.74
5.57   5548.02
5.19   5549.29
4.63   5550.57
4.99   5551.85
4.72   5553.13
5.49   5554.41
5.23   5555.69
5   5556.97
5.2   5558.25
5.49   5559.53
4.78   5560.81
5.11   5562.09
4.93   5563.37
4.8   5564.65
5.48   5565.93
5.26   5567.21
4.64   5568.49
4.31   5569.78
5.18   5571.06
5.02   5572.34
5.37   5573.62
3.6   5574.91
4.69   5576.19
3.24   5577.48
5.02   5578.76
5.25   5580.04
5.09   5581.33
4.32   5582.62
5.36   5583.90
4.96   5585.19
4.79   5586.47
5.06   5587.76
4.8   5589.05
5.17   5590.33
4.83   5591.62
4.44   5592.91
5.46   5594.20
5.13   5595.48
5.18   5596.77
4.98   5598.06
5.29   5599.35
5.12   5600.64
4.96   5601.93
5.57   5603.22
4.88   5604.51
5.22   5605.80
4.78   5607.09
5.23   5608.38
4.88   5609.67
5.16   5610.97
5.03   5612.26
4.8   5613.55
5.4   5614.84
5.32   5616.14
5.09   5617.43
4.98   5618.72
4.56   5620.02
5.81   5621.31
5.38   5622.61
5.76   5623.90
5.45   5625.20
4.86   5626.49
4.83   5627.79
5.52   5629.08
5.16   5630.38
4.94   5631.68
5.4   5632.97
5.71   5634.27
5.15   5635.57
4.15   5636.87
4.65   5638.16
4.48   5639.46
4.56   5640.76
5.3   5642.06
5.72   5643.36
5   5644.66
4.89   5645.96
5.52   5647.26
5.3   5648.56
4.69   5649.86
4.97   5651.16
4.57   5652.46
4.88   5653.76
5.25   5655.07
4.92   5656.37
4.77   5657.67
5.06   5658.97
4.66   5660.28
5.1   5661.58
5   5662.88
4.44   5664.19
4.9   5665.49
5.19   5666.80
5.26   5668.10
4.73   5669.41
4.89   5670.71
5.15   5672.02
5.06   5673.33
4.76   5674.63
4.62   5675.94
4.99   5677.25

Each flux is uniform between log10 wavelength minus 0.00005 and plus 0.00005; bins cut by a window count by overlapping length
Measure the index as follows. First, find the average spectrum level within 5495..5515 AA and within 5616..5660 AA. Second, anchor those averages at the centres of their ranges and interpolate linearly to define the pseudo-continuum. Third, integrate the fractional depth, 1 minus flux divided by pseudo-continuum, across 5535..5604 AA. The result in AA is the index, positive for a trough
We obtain 1.4 AA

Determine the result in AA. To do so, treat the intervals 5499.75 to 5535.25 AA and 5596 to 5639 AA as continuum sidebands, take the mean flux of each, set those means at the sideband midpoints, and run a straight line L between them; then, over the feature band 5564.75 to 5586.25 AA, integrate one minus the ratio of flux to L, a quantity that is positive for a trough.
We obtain 1.1 AA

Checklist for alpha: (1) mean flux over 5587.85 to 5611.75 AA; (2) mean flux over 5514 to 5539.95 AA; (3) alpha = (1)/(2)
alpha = 1.0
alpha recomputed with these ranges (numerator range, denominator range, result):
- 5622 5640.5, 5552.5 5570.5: 1.01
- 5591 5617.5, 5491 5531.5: 1.02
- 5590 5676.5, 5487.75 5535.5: 1.01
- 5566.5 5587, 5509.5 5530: 0.96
